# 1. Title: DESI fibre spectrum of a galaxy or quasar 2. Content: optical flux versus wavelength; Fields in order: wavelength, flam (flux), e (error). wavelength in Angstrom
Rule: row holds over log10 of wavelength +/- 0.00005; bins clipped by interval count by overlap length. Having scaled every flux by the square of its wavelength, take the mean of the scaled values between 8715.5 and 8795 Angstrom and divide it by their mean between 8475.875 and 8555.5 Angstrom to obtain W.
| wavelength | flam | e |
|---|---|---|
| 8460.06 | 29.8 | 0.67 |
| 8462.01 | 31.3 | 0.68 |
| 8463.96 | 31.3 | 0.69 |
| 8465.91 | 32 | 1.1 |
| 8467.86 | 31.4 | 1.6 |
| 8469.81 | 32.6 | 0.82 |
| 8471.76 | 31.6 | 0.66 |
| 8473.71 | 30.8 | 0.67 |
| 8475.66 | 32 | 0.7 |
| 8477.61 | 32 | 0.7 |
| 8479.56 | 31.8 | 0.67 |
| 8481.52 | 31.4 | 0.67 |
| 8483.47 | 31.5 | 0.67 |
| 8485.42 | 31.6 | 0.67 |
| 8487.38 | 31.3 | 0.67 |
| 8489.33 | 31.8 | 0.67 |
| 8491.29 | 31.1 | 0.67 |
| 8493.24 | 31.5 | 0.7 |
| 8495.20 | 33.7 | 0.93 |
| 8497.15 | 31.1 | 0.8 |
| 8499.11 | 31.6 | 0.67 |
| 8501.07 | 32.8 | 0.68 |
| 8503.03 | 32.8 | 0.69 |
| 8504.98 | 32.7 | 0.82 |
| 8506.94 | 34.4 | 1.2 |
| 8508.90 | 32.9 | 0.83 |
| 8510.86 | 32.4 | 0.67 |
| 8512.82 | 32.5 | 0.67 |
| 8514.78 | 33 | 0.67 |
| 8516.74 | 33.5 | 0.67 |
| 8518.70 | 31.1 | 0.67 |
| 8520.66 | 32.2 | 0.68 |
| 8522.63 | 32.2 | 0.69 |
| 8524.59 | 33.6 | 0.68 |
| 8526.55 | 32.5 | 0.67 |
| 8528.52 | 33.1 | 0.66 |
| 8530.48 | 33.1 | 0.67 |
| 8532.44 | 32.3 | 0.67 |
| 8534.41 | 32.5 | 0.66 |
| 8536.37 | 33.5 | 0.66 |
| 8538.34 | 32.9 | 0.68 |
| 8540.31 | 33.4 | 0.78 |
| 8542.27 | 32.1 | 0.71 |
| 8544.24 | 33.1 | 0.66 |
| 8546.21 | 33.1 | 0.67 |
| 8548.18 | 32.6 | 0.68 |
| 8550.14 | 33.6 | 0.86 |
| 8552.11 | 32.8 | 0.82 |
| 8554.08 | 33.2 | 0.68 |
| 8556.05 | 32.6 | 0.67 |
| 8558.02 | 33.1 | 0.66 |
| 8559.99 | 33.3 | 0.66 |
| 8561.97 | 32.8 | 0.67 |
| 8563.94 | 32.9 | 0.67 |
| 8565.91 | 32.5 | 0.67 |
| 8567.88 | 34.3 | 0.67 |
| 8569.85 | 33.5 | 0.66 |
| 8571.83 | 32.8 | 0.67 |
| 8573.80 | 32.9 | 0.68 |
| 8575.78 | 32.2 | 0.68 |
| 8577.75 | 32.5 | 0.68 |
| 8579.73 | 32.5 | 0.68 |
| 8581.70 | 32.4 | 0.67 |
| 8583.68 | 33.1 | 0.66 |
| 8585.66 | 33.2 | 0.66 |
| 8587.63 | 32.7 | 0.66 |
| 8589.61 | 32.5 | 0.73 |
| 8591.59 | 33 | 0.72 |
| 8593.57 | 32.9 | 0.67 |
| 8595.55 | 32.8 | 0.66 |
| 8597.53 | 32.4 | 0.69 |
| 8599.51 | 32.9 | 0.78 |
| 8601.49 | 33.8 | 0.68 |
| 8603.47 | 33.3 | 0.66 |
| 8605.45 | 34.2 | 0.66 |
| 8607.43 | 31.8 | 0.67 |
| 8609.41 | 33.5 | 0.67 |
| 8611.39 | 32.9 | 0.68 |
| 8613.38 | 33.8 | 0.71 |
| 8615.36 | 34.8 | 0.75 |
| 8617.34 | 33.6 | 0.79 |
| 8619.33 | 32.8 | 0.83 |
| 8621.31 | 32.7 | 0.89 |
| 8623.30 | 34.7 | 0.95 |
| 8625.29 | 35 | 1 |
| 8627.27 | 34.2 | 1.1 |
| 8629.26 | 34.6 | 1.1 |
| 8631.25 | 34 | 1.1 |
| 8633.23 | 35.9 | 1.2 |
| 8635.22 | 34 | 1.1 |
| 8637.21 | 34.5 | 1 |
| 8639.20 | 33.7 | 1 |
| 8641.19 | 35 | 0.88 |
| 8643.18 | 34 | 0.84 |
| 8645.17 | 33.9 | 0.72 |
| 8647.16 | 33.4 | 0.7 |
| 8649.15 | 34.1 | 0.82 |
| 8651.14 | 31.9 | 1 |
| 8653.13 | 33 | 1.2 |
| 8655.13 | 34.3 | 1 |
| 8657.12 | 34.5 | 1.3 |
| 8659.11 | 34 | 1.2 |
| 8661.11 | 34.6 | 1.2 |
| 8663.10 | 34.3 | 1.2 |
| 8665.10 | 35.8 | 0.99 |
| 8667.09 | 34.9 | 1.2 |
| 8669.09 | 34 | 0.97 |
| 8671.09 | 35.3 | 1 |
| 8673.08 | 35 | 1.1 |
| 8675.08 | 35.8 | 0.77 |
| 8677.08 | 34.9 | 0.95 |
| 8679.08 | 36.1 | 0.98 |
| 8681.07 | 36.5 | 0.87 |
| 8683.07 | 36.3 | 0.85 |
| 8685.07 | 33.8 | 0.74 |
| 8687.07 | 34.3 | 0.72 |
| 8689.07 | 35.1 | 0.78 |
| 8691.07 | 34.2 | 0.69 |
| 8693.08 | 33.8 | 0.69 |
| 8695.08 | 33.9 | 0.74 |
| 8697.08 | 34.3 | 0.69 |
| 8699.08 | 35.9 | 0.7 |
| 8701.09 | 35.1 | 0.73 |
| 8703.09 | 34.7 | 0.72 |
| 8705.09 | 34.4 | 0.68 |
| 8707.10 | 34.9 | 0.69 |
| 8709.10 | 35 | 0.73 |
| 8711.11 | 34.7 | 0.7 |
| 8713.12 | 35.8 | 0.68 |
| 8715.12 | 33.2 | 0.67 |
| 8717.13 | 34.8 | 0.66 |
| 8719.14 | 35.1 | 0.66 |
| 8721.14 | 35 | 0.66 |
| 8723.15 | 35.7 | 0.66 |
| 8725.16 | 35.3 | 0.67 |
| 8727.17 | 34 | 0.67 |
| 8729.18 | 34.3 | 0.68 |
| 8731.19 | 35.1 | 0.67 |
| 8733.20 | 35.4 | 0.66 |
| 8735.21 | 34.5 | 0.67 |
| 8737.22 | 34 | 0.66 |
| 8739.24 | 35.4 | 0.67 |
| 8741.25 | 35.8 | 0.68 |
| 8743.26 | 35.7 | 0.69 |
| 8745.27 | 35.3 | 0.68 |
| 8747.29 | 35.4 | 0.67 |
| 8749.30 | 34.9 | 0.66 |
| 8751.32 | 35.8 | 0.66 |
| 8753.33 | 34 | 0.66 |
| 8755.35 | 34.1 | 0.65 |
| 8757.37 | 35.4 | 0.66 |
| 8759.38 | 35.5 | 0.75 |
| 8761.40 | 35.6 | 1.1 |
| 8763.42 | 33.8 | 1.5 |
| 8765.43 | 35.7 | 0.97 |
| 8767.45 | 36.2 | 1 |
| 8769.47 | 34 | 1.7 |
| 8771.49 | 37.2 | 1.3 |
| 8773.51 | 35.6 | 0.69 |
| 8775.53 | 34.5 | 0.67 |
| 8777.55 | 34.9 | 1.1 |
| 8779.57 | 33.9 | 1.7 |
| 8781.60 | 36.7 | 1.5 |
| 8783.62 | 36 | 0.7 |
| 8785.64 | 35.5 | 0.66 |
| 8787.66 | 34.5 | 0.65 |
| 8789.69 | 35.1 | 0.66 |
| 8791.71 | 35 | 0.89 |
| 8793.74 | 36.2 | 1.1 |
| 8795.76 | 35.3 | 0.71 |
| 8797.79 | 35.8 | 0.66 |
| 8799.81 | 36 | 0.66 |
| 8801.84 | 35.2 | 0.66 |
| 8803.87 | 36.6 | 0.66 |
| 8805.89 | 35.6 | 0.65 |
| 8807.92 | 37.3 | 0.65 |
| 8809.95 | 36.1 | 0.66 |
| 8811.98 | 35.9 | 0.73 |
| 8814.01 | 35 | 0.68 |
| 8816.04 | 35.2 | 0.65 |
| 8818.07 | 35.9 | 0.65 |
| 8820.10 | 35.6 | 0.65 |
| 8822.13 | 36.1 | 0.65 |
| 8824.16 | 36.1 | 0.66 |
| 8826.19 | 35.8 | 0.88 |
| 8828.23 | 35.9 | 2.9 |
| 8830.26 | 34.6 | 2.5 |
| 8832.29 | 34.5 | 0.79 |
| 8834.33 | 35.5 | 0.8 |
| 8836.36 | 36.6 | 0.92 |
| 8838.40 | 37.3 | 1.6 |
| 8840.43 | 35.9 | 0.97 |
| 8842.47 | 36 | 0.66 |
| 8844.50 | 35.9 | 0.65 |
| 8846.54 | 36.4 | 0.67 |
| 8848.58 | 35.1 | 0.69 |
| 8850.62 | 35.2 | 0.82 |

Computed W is 1.14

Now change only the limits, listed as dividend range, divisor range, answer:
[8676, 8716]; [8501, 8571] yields 1.10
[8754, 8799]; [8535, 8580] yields 1.13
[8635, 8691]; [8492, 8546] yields 1.09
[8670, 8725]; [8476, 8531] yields 1.13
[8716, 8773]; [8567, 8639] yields 1.09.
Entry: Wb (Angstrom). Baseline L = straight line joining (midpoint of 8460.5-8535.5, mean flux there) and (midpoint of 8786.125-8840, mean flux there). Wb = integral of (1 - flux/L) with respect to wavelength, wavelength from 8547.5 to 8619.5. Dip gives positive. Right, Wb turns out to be 0.2 Angstrom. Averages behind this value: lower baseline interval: 32.2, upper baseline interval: 35.7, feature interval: 33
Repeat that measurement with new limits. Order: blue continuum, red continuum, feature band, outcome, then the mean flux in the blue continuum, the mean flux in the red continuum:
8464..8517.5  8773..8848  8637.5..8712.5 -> -0.9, 32.1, 35.7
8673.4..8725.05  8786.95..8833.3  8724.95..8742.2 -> 0.2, 34.9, 35.6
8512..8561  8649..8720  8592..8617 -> 0.3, 32.8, 34.7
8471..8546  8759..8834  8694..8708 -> -0.1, 32.4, 35.5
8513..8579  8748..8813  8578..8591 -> 0.2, 32.9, 35.4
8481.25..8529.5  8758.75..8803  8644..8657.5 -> 0.2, 32.3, 35.4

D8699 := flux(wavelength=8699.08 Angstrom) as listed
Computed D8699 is 35.9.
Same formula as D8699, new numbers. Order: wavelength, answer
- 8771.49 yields 37.2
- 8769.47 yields 34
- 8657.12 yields 34.5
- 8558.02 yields 33.1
